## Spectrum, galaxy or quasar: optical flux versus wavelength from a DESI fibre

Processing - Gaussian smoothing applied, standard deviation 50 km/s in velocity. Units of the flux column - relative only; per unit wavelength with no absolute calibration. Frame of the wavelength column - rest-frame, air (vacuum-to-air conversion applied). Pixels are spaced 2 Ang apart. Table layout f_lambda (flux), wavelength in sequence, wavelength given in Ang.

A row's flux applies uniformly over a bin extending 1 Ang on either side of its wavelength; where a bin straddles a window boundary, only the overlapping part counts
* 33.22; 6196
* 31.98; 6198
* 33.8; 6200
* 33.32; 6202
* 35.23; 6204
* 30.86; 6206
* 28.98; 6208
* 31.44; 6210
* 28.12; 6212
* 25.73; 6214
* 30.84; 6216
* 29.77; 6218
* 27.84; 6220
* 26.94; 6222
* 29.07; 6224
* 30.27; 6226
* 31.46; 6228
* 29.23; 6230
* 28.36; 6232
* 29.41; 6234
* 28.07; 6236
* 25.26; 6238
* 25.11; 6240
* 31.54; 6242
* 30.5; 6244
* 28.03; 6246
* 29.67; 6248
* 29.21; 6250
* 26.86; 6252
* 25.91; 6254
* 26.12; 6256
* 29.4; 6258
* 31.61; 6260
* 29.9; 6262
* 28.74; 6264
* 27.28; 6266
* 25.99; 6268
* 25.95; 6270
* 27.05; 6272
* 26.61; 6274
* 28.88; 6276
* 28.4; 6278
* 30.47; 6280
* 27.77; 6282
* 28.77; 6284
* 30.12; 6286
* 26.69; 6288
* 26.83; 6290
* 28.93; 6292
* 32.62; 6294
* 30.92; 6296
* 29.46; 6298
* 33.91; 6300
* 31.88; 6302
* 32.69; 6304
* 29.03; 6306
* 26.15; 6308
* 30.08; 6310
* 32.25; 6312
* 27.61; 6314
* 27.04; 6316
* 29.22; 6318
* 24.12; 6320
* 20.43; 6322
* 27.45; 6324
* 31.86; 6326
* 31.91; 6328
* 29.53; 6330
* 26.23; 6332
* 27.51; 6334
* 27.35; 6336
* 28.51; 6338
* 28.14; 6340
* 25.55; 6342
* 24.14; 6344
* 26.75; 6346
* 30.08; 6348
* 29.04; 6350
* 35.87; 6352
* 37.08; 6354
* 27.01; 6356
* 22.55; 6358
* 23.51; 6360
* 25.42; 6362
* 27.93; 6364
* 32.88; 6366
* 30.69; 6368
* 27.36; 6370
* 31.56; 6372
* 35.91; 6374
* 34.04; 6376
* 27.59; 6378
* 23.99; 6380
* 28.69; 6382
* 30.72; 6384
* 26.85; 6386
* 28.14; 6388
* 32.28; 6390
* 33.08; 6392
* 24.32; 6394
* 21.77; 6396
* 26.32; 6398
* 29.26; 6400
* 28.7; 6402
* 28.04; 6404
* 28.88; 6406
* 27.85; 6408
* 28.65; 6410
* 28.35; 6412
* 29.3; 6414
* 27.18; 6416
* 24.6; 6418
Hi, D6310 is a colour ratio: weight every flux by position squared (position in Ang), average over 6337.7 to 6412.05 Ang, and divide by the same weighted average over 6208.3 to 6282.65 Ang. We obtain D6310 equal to 1.05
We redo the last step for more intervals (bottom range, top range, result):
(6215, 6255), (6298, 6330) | 1.04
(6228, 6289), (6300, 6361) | 1.03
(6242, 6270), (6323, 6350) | 1.01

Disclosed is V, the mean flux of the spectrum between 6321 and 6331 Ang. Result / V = 28.2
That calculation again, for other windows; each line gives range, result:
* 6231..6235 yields 28.9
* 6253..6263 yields 28.6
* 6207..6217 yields 29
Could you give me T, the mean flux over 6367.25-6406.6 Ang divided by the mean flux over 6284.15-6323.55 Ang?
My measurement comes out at 1.0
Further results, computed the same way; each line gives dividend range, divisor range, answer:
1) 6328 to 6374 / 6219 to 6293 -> 1.01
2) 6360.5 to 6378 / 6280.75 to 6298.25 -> 1.04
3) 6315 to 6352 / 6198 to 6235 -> 0.92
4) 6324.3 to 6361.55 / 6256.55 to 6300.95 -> 0.98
